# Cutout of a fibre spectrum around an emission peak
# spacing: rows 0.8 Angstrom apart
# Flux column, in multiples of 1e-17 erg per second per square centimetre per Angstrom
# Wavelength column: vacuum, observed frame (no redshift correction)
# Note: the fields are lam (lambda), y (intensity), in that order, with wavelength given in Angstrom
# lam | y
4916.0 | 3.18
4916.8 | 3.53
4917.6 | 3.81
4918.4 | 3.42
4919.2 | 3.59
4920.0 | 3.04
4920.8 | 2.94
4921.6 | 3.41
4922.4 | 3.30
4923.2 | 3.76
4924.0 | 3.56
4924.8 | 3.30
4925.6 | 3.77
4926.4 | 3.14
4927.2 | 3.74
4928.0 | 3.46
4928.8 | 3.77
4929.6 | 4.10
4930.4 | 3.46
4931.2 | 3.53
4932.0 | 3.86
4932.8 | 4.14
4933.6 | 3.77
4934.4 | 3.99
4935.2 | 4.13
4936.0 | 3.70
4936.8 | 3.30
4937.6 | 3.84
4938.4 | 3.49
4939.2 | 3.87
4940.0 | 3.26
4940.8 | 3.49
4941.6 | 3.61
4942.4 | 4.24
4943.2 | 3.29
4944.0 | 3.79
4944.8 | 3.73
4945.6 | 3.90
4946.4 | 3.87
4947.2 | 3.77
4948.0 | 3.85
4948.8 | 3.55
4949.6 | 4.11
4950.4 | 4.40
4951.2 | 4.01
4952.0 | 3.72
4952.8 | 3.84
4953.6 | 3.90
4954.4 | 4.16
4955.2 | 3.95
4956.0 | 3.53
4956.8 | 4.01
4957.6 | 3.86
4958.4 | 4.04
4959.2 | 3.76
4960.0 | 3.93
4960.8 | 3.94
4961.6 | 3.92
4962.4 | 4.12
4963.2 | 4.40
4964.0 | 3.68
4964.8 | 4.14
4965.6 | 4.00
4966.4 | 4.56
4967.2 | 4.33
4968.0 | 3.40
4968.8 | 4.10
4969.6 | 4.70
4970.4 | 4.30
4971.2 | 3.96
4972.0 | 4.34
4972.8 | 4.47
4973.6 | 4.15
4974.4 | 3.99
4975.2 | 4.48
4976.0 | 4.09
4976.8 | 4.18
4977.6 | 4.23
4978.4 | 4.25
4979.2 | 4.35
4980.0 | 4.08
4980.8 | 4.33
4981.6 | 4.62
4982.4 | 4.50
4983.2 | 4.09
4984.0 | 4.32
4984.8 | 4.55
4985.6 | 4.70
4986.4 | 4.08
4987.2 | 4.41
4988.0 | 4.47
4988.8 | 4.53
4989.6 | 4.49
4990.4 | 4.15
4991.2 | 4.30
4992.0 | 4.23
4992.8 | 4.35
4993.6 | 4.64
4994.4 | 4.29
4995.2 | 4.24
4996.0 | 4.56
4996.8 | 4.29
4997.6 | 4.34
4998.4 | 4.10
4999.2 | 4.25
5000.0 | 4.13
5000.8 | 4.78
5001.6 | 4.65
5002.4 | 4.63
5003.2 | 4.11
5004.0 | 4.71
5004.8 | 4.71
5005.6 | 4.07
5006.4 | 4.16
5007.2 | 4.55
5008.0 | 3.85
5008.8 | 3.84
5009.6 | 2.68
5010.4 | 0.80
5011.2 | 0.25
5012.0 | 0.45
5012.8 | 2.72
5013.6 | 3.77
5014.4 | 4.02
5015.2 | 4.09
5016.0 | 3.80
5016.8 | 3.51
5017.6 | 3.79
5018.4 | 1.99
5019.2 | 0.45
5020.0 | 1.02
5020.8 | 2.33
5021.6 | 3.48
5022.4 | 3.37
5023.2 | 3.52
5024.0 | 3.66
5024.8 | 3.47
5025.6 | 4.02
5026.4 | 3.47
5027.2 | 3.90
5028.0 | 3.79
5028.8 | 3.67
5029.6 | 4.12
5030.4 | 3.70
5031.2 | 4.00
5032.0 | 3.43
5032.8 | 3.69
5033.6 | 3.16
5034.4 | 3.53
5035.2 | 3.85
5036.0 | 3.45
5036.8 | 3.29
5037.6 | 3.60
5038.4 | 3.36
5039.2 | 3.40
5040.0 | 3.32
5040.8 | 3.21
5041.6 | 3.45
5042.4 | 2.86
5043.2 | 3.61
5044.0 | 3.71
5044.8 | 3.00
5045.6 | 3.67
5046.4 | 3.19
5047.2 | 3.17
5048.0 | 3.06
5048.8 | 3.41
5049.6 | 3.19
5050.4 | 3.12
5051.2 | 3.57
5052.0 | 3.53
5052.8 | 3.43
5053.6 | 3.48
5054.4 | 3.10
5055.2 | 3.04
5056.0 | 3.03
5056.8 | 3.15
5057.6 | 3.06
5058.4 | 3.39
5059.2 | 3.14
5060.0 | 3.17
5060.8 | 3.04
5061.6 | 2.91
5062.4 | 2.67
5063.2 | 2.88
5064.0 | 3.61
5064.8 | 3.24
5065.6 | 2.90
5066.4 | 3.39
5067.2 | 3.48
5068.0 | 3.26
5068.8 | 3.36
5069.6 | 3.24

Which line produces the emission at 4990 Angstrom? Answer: C IV 1549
